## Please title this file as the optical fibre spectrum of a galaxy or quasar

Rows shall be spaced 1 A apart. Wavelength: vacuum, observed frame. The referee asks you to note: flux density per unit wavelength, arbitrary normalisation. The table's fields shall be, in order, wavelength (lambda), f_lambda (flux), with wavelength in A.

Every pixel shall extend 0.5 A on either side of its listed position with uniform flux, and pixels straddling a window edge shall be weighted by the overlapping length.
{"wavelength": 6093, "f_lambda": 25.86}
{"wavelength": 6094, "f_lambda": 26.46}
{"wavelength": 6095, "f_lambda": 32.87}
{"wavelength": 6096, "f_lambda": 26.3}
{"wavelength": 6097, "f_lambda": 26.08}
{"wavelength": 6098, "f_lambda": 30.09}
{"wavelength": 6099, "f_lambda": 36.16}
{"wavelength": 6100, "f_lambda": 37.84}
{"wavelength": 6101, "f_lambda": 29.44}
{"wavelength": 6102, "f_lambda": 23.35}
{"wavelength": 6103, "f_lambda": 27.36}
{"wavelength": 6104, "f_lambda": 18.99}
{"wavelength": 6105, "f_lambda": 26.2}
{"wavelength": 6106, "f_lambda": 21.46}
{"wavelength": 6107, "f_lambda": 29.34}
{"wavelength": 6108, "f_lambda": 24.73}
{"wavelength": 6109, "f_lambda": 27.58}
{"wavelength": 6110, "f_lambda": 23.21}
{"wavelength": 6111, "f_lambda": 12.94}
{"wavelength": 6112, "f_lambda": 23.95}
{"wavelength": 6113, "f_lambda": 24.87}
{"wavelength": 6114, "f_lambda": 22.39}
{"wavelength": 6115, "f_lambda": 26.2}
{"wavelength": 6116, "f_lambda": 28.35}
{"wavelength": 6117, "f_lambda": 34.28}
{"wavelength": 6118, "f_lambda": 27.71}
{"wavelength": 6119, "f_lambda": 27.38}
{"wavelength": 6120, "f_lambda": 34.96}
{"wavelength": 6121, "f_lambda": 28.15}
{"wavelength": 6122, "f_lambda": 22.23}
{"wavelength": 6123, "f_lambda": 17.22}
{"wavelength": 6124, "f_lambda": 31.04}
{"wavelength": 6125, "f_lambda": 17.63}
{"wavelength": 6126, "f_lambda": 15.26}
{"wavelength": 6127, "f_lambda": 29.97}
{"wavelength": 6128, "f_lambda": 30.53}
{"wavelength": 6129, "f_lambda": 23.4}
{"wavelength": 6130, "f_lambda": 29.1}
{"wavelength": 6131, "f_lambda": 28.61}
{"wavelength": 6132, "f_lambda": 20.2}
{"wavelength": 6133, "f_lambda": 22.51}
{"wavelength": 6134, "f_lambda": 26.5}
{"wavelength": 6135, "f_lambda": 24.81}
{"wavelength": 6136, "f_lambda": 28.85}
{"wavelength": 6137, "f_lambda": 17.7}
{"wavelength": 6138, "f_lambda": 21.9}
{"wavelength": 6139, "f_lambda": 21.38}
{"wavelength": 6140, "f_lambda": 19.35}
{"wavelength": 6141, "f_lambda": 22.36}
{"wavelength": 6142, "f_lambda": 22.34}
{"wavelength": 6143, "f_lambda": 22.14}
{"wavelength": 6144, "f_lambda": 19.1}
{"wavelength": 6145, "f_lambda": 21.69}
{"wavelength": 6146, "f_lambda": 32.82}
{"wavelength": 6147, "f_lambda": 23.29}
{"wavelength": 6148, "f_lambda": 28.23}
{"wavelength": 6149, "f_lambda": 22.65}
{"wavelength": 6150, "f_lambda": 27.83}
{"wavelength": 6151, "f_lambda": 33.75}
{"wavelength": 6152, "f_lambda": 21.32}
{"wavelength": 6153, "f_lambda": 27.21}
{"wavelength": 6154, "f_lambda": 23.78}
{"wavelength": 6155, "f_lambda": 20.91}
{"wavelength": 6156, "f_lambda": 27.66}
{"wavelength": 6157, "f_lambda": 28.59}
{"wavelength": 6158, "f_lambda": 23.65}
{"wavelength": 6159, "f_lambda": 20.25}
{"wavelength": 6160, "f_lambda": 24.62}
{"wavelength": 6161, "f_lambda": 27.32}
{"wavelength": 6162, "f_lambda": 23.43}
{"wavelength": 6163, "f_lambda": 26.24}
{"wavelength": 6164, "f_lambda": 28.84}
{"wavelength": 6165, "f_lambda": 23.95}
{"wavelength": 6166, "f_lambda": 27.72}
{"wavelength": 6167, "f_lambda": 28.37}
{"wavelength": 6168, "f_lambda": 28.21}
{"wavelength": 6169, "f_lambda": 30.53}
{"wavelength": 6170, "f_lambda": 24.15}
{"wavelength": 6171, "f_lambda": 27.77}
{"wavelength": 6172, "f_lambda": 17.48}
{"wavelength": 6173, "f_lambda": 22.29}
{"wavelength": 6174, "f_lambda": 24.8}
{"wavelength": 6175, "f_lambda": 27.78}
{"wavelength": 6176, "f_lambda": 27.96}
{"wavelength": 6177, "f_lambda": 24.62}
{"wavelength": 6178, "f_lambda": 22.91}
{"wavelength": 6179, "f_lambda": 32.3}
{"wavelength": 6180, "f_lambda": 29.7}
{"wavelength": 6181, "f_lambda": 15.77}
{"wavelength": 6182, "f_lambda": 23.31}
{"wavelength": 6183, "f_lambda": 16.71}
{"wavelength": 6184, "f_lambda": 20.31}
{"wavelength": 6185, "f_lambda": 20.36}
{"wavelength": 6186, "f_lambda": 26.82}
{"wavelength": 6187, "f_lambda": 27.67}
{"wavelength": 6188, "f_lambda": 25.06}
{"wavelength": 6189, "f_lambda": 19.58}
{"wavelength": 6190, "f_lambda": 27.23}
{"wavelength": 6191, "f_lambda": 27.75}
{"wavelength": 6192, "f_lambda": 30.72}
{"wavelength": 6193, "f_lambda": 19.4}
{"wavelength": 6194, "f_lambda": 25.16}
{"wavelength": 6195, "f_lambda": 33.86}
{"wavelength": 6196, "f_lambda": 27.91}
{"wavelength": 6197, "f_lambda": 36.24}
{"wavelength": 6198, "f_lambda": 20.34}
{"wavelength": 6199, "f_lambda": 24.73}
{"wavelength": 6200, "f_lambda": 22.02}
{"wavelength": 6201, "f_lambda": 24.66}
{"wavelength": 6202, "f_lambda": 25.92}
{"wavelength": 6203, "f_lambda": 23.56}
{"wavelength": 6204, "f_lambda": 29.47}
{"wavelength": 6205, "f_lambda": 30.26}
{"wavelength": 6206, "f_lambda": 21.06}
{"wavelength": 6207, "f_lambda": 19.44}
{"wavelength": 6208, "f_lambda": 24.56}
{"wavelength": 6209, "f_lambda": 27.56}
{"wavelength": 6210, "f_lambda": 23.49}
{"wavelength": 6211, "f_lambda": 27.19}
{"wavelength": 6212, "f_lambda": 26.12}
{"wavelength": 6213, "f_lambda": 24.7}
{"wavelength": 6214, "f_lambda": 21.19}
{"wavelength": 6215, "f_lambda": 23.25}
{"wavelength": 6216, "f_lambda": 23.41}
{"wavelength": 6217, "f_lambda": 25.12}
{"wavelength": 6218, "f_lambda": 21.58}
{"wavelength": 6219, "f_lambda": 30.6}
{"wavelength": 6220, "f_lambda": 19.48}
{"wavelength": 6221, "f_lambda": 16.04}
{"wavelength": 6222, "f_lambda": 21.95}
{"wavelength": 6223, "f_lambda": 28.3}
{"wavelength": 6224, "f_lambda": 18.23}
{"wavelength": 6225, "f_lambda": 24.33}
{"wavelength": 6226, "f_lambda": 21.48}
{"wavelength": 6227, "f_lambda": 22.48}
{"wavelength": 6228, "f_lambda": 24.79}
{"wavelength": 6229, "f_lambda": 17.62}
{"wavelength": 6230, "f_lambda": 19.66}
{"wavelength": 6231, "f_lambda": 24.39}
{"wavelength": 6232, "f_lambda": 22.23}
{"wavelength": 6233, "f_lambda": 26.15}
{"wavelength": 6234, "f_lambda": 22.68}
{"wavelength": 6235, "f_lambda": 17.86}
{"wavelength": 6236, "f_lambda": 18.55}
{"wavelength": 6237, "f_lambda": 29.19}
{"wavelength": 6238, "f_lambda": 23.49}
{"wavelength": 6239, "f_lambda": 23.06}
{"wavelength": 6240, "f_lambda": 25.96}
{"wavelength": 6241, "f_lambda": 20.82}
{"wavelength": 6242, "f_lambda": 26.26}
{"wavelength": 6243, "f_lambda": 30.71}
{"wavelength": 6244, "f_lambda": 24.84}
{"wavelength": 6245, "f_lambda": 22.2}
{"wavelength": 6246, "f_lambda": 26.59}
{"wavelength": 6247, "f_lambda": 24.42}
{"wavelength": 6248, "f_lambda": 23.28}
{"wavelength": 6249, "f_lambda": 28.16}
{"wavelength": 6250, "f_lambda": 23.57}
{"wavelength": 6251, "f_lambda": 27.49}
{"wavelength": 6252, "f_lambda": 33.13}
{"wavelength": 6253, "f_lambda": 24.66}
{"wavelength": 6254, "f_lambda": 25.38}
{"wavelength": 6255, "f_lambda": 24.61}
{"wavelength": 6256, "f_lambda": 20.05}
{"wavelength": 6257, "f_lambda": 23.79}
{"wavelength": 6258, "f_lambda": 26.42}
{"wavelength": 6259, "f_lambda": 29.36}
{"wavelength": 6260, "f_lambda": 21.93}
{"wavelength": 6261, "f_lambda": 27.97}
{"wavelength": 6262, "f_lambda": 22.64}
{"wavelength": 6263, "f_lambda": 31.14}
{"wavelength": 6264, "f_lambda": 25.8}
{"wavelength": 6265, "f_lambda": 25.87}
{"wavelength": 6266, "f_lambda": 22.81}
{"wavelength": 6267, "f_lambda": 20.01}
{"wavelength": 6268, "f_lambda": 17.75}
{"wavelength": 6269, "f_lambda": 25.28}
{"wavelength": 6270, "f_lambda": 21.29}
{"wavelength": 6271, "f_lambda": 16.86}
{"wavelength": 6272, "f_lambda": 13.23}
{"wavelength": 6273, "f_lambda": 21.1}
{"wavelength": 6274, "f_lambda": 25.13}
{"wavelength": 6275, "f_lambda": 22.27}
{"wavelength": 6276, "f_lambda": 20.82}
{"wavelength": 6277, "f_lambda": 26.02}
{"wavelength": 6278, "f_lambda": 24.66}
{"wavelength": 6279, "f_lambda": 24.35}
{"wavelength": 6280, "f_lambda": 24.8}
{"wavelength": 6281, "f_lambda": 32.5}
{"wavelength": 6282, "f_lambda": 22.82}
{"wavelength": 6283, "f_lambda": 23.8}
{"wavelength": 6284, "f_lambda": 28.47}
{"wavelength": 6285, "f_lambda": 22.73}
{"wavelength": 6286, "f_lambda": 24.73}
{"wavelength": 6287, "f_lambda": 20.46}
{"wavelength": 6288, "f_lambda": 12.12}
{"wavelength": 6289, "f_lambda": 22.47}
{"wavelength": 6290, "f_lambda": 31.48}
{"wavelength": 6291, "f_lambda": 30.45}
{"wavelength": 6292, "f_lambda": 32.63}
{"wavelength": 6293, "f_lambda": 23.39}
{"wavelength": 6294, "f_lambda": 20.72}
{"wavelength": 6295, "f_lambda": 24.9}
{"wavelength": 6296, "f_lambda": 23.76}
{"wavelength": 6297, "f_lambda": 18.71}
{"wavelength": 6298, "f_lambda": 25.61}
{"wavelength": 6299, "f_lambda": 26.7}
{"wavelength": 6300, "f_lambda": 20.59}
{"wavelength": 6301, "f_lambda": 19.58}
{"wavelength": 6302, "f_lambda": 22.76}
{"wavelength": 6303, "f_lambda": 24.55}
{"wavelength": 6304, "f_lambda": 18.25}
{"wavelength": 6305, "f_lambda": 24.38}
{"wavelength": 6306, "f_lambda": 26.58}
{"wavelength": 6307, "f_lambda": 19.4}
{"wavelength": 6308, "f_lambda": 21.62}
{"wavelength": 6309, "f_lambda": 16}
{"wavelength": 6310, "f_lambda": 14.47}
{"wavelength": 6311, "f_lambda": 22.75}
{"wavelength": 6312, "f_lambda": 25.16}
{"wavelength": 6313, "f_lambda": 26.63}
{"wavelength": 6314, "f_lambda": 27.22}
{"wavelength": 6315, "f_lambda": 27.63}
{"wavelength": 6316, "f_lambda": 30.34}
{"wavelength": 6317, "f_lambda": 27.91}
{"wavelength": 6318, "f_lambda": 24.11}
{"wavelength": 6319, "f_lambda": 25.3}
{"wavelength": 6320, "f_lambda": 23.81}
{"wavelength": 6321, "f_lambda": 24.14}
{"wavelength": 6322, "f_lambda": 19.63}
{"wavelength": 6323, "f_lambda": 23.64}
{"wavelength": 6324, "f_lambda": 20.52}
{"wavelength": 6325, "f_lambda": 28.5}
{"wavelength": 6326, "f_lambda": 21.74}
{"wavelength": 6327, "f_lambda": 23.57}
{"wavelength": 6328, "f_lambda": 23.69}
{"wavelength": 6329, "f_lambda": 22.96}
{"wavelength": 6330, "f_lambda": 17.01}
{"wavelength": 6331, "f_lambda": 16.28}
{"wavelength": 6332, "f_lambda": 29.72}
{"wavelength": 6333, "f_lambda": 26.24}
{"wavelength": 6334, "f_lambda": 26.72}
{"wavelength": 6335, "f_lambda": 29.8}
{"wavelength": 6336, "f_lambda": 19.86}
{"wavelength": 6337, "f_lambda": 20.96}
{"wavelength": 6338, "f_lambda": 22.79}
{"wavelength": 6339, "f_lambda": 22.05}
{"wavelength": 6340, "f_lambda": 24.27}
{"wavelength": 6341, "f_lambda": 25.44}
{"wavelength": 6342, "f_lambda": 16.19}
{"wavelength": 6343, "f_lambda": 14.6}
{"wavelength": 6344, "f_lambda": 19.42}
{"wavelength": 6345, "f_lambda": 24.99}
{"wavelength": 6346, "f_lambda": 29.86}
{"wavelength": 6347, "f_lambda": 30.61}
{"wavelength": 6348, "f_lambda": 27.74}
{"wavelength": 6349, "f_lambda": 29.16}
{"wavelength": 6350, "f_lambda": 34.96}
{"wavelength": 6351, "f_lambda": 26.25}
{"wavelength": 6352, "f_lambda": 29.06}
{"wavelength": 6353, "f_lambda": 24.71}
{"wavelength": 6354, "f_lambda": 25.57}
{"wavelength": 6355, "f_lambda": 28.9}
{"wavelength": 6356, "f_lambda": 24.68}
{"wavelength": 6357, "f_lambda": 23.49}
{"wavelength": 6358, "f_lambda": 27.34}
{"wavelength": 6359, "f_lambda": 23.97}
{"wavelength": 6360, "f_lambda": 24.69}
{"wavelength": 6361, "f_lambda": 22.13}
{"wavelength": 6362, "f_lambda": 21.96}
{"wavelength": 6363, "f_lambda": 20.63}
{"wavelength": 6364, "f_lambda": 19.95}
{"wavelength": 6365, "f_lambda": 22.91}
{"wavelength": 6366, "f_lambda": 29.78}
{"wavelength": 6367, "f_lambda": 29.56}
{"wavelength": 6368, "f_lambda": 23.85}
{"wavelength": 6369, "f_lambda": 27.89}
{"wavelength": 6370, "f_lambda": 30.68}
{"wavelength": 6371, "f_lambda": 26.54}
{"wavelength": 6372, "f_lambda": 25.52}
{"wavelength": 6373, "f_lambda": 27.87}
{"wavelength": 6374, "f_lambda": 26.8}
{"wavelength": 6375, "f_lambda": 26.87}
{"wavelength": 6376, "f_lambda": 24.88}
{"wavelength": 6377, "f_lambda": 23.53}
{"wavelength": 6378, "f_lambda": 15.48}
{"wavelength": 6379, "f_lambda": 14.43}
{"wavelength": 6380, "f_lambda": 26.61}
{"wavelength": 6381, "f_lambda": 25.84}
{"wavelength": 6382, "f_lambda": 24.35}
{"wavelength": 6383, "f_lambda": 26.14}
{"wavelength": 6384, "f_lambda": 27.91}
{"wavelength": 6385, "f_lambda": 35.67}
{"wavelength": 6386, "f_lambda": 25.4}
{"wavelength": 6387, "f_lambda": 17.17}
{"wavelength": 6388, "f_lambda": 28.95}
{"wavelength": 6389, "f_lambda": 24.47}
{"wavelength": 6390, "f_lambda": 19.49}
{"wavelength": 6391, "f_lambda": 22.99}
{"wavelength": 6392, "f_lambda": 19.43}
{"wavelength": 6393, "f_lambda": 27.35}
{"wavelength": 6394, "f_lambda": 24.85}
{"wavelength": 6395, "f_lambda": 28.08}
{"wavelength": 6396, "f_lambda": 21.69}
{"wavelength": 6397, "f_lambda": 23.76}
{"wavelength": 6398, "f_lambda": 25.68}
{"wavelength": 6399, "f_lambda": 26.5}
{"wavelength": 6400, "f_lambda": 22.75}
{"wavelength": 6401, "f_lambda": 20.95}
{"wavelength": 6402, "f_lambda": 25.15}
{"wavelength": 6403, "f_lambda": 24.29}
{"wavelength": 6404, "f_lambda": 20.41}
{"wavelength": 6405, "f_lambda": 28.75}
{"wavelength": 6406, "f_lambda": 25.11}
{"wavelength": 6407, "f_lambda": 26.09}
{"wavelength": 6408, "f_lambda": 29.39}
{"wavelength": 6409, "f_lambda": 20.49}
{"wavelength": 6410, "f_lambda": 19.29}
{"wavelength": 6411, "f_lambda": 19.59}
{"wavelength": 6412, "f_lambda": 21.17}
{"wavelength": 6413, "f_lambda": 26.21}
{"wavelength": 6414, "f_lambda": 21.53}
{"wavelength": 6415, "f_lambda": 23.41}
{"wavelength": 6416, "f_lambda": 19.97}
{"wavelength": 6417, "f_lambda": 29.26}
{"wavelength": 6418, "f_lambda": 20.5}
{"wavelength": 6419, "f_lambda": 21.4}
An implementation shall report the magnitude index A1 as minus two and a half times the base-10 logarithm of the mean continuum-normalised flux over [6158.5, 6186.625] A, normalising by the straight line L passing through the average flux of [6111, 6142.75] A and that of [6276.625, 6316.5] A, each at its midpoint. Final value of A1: -0.016 mag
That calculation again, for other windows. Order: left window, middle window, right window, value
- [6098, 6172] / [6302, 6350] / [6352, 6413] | 0.05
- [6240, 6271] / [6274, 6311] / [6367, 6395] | 0.07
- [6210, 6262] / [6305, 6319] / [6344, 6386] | 0.05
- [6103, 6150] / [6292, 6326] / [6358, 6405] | 0.05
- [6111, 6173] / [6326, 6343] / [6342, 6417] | 0.09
